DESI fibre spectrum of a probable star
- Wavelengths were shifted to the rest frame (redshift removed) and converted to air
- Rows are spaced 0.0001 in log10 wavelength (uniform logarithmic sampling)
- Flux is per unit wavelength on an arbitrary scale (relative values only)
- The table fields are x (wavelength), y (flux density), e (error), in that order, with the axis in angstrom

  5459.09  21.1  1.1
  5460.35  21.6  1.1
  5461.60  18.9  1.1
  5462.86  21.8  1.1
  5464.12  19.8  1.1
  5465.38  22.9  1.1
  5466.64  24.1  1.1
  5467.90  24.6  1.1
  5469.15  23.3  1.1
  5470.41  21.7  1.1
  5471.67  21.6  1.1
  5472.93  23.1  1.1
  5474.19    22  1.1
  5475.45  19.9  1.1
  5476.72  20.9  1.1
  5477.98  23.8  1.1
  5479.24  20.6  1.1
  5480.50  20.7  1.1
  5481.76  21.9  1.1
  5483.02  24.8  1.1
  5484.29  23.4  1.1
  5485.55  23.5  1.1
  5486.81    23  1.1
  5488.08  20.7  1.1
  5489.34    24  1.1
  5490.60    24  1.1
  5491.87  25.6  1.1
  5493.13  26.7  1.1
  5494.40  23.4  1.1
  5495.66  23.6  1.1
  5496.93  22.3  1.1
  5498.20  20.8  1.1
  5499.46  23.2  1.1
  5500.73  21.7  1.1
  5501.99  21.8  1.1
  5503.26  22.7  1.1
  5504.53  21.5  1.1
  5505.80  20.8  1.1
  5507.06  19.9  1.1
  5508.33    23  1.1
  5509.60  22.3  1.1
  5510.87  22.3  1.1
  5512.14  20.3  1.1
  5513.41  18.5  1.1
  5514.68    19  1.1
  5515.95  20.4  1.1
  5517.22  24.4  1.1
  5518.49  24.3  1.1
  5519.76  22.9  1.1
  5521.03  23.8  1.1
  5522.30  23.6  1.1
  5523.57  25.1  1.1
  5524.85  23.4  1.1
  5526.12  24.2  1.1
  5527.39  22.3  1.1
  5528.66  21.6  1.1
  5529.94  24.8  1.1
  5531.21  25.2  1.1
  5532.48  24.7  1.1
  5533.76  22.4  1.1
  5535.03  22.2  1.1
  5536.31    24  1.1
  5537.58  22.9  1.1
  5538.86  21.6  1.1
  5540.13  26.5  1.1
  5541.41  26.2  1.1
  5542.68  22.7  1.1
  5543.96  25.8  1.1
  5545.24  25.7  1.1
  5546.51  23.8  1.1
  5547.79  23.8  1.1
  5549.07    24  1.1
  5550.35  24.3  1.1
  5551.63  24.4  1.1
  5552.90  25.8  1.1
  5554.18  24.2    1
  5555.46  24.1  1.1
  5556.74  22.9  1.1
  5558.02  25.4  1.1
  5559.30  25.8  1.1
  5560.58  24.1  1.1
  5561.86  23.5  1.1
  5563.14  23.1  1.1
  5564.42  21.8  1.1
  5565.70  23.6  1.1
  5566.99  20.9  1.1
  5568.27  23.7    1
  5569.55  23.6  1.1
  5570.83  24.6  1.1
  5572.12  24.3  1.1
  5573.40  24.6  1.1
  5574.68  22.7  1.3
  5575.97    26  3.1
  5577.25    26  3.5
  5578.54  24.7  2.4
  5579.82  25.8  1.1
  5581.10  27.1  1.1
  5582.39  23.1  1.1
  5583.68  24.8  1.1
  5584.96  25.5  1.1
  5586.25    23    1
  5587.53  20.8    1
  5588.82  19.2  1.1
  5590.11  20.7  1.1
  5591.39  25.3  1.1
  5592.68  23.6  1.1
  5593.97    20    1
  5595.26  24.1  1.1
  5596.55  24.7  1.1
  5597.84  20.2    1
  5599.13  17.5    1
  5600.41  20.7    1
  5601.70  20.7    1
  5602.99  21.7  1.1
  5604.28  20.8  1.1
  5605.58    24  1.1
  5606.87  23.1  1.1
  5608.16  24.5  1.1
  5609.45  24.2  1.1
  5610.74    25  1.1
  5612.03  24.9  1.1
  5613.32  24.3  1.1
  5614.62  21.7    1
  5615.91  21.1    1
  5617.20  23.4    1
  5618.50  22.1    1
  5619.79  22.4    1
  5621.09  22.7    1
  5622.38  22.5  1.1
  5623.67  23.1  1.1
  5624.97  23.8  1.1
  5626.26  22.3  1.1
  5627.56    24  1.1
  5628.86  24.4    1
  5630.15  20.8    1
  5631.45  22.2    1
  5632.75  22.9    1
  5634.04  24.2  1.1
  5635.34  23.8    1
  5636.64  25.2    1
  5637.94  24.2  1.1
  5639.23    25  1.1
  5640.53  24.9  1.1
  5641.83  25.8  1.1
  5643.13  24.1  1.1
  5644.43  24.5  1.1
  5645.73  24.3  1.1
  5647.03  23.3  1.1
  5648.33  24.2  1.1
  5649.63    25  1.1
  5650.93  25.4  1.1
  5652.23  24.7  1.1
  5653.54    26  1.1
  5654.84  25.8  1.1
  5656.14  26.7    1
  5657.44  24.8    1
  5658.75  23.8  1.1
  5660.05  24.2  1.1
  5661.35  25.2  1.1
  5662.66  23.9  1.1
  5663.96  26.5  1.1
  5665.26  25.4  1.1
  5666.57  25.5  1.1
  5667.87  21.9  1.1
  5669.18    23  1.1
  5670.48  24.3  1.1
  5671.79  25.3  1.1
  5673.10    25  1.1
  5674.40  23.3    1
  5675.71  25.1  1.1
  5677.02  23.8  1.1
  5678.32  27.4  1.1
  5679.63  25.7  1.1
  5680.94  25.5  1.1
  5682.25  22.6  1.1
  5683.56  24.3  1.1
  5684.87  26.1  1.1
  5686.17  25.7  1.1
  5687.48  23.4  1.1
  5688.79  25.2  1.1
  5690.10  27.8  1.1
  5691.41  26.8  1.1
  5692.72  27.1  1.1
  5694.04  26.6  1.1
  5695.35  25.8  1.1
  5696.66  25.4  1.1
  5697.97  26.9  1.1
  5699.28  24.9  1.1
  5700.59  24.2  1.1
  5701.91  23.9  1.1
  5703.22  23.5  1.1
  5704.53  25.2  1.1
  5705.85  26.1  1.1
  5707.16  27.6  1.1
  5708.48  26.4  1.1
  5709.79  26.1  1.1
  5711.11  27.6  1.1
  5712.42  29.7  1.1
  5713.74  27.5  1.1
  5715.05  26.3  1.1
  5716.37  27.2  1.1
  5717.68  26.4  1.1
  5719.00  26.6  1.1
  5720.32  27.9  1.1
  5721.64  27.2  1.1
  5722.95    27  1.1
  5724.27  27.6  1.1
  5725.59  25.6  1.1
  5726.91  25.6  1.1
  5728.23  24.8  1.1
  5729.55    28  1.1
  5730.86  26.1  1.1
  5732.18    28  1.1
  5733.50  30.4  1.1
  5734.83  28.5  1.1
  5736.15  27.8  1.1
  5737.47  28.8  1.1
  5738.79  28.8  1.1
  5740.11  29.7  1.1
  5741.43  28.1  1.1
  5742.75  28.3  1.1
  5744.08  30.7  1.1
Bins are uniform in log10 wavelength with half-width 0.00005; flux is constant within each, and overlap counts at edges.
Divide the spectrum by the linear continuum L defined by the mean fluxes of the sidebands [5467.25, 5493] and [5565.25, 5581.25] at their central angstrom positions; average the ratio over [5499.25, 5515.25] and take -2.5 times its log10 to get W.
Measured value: 0.10 mag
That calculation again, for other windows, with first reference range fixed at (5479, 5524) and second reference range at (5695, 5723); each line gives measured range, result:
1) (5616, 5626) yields 0.090 mag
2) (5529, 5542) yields -0.038 mag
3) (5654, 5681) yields 0.031 mag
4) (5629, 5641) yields 0.056 mag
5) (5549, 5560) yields -0.049 mag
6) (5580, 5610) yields 0.075 mag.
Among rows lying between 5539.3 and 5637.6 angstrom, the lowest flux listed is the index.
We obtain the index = 17.5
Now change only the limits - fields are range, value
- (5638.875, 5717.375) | 21.9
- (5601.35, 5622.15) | 20.7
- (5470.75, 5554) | 18.5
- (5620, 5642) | 20.8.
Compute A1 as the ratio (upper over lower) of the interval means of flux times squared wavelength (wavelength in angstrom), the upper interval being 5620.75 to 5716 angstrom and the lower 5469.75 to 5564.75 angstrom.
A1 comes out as 1.14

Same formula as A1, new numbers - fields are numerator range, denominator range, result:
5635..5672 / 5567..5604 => 1.10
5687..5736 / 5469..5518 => 1.29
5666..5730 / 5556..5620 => 1.15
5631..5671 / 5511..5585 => 1.07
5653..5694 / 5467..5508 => 1.19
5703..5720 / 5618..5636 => 1.20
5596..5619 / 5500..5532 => 1.04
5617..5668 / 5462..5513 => 1.14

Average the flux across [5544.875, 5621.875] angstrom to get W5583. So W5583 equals 23.4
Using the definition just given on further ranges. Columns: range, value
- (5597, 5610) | 21.8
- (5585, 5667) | 23.5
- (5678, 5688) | 25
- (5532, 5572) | 23.9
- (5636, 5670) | 24.7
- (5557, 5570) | 23.5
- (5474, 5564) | 23.1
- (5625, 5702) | 24.7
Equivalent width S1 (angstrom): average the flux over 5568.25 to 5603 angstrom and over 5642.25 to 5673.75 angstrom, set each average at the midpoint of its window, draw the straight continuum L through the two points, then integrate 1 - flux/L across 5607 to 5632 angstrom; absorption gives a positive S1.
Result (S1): 0.8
